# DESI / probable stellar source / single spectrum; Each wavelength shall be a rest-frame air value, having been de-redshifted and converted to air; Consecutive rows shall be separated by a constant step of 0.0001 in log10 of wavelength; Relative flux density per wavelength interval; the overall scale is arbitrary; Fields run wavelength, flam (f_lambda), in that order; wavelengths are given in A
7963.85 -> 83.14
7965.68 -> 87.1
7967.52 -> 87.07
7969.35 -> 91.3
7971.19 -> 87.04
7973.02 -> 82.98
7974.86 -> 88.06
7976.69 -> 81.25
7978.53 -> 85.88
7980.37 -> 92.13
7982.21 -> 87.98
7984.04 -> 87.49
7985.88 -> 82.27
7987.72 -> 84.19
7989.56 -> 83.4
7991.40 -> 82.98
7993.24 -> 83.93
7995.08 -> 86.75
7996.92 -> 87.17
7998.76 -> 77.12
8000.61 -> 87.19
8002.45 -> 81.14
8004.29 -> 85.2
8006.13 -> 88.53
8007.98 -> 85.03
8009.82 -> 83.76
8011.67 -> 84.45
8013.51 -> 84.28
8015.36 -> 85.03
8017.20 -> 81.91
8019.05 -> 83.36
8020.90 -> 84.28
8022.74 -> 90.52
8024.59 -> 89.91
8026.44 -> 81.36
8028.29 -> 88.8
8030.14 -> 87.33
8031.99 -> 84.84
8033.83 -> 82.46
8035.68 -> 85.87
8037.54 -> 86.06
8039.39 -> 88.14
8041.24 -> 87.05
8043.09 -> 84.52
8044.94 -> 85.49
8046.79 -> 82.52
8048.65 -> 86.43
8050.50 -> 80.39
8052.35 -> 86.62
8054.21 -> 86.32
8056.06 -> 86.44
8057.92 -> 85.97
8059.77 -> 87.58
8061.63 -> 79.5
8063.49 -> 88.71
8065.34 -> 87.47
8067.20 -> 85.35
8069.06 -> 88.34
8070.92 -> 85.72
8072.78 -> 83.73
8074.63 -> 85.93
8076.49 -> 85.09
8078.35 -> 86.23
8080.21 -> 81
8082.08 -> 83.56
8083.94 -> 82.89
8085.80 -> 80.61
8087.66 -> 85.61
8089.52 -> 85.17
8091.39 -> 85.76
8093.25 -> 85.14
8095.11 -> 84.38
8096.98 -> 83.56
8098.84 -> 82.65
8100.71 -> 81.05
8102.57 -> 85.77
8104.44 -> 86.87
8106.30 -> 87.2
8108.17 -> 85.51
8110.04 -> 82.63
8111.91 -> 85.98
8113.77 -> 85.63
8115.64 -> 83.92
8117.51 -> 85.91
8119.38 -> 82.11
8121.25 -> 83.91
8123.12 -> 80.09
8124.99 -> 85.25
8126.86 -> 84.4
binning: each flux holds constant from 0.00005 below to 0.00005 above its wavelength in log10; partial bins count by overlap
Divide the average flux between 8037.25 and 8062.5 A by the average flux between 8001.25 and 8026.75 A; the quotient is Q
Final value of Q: 1.0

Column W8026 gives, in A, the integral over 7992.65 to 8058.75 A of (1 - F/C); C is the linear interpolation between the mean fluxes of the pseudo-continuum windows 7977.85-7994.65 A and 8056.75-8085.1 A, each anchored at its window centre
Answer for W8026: 0.2 A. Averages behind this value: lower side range 85.6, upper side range 85.1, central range 85.2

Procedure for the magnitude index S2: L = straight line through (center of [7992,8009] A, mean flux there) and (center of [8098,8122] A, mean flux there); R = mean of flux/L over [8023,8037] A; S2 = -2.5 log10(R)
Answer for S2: -0.02 mag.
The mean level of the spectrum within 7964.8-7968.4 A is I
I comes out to 86.9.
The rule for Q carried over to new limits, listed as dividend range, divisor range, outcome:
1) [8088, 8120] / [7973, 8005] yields 1.00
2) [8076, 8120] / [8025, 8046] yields 0.98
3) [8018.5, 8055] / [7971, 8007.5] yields 1.01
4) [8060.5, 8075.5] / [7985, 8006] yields 1.02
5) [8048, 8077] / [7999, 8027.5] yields 1.01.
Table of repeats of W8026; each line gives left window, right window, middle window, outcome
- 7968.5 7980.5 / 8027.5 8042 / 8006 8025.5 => 0.2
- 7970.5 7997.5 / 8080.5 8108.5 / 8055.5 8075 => -0.3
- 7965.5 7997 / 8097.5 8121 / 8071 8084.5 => 0.1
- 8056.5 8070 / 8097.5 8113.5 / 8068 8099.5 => 0.4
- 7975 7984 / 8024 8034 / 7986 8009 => 0.6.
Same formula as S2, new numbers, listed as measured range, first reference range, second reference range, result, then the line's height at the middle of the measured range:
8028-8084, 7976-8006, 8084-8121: -0.01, 84.6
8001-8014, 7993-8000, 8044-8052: -0.01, 83.9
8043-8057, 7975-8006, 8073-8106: 0.00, 84.5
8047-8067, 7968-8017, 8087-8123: -0.01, 84.8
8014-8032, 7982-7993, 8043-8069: -0.01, 84.9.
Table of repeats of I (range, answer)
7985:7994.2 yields 83.4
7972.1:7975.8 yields 85.7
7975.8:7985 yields 86.9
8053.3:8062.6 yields 85.2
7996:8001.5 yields 83.7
